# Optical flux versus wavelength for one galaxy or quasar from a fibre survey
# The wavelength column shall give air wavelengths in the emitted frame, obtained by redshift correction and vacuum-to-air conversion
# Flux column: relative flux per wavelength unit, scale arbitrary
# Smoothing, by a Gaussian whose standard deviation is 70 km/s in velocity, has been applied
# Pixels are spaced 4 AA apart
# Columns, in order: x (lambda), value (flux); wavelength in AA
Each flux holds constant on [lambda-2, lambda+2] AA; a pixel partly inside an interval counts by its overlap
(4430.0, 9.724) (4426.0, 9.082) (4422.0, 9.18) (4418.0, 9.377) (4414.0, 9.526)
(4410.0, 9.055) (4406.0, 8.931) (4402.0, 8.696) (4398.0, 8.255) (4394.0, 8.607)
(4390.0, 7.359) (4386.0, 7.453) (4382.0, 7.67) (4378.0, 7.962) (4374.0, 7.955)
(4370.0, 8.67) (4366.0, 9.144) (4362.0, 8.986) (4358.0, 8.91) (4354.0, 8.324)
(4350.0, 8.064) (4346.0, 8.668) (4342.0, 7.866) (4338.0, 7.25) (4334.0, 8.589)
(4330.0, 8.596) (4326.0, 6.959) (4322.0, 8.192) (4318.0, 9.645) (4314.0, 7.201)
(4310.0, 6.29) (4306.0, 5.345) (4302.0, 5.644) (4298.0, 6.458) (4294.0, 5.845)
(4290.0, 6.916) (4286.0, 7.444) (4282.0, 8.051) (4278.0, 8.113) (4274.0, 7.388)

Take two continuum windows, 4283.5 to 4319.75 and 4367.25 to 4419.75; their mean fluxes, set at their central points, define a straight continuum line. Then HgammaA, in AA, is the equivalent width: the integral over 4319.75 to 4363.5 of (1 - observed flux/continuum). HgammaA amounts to -4.3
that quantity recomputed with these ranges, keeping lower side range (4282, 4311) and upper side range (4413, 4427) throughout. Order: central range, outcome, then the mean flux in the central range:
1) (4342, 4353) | -1.0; 8.27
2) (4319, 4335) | -2.3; 8.15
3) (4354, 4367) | -1.6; 8.9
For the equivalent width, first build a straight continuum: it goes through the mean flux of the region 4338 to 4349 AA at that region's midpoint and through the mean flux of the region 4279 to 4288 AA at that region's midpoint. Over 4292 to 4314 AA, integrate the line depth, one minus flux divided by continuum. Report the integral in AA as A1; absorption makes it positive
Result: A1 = 5.2 AA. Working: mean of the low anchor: 7.79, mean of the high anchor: 8.06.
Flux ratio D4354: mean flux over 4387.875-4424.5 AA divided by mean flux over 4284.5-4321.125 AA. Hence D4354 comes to 1.29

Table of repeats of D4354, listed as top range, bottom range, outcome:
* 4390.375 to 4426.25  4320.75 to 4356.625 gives 1.10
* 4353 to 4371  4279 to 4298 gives 1.25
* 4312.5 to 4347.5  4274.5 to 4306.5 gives 1.19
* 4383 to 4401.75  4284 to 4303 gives 1.23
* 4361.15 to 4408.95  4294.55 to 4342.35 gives 1.14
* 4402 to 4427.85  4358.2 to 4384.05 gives 1.09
